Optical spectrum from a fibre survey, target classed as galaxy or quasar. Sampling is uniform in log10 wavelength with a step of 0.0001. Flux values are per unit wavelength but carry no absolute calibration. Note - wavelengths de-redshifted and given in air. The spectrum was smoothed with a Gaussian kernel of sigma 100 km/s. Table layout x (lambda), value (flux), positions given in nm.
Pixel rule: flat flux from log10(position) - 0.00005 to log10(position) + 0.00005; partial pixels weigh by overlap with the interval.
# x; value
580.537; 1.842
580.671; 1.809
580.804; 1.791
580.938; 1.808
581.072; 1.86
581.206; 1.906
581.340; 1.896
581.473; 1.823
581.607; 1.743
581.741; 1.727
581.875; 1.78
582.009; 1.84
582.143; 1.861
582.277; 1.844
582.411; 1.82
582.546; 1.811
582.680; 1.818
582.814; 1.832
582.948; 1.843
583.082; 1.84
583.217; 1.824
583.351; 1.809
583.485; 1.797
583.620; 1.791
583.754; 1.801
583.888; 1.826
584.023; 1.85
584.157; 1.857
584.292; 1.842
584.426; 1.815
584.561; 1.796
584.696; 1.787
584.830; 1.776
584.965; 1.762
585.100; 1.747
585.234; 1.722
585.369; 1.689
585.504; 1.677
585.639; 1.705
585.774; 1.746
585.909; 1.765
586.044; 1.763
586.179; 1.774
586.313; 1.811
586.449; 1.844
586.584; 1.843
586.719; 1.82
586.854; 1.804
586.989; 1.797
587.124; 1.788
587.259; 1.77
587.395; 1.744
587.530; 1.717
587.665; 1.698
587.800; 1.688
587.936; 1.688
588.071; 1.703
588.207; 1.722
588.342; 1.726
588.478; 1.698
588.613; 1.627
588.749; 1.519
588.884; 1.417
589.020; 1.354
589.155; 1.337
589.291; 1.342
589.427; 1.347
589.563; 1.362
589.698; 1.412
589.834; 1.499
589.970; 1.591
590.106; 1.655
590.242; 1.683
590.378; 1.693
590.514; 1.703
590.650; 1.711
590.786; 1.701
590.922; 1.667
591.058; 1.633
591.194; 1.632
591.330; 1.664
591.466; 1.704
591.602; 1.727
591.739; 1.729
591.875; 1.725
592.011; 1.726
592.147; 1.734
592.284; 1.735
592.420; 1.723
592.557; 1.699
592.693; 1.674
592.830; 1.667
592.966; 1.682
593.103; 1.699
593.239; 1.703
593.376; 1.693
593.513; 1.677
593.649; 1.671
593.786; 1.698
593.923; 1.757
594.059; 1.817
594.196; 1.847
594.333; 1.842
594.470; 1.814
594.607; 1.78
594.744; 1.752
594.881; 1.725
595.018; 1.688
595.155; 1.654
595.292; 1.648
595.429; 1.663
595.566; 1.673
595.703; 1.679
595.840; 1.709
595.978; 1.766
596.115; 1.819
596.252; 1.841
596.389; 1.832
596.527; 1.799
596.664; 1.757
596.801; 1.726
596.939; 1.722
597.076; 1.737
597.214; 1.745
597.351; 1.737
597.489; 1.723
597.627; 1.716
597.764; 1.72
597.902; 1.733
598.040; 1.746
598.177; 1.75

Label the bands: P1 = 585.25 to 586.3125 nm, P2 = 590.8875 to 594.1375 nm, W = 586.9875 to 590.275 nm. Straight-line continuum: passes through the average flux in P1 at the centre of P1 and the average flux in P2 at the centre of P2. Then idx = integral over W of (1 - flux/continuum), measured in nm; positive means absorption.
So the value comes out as 0.252 nm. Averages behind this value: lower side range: 1.74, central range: 1.59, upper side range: 1.7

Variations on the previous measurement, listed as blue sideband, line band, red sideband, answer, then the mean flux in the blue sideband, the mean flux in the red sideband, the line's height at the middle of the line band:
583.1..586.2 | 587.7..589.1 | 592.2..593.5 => 0.103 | 1.78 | 1.7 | 1.74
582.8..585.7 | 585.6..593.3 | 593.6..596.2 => 0.421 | 1.79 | 1.74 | 1.76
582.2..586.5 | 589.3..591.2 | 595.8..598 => 0.205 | 1.79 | 1.75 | 1.78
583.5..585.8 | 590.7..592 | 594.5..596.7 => 0.047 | 1.78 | 1.74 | 1.75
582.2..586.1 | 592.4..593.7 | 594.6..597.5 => 0.045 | 1.79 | 1.73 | 1.75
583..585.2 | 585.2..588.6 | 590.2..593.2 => 0.038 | 1.81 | 1.7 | 1.77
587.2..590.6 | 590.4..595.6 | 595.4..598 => -0.133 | 1.59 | 1.74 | 1.67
